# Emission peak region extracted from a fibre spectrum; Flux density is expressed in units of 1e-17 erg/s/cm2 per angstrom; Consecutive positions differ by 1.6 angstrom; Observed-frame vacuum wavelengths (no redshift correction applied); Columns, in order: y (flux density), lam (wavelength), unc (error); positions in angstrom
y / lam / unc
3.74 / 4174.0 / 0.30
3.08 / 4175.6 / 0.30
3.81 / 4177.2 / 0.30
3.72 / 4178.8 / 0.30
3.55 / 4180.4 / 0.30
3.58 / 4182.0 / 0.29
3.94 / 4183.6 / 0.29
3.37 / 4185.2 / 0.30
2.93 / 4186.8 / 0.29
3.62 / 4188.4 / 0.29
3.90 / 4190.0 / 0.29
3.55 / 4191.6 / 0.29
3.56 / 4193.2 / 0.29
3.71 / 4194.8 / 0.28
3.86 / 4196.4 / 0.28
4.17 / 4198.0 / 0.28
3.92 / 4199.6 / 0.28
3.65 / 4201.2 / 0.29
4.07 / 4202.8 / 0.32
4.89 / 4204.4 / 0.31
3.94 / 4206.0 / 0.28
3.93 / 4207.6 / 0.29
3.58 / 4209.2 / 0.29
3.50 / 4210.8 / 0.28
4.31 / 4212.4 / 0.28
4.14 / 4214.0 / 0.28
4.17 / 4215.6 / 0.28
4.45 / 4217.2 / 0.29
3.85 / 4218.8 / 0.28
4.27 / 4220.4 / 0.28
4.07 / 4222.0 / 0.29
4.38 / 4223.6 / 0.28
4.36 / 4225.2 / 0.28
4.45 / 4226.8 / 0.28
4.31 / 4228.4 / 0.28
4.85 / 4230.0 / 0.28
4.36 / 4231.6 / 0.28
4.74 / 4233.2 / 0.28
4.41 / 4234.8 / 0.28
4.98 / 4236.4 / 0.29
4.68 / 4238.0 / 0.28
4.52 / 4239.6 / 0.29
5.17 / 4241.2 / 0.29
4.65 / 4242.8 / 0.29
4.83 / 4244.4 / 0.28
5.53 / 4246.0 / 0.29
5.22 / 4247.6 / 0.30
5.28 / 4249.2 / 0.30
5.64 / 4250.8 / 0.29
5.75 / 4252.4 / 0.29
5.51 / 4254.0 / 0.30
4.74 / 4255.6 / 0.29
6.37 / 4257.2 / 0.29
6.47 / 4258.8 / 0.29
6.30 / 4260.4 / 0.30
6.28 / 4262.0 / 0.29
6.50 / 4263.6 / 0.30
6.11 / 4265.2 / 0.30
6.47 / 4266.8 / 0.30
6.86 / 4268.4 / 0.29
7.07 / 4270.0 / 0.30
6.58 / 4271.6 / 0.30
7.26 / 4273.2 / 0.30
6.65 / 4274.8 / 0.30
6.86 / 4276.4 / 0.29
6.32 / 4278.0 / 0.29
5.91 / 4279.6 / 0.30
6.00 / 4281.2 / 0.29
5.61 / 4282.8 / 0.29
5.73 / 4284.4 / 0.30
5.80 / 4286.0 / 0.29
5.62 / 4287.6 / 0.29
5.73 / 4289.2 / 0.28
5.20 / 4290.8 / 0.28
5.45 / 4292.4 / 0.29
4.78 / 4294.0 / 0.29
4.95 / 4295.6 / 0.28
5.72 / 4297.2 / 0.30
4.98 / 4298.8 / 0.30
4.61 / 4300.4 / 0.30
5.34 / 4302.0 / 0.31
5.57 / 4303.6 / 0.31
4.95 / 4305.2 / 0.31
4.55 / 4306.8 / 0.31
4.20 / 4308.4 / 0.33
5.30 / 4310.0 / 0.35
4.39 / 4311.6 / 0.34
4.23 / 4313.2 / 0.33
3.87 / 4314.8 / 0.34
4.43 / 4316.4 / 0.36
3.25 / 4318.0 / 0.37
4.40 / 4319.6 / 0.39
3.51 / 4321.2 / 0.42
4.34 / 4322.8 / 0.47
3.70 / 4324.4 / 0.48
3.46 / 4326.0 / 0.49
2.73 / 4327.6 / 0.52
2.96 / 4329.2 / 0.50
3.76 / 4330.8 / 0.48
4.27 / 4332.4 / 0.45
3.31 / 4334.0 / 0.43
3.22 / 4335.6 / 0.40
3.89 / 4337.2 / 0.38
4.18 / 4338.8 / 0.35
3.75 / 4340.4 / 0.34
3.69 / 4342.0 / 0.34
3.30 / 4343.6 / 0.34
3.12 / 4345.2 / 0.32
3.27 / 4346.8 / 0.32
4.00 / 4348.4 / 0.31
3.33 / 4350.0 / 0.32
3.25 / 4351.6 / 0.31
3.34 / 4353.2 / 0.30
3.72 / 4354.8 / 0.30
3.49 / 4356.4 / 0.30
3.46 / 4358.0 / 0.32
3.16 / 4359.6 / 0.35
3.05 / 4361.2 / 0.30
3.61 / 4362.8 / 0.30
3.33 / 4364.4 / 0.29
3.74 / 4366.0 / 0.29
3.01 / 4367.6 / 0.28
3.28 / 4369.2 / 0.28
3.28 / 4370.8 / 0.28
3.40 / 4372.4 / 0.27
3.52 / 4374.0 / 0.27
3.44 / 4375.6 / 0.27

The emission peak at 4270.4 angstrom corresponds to C IV 1549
